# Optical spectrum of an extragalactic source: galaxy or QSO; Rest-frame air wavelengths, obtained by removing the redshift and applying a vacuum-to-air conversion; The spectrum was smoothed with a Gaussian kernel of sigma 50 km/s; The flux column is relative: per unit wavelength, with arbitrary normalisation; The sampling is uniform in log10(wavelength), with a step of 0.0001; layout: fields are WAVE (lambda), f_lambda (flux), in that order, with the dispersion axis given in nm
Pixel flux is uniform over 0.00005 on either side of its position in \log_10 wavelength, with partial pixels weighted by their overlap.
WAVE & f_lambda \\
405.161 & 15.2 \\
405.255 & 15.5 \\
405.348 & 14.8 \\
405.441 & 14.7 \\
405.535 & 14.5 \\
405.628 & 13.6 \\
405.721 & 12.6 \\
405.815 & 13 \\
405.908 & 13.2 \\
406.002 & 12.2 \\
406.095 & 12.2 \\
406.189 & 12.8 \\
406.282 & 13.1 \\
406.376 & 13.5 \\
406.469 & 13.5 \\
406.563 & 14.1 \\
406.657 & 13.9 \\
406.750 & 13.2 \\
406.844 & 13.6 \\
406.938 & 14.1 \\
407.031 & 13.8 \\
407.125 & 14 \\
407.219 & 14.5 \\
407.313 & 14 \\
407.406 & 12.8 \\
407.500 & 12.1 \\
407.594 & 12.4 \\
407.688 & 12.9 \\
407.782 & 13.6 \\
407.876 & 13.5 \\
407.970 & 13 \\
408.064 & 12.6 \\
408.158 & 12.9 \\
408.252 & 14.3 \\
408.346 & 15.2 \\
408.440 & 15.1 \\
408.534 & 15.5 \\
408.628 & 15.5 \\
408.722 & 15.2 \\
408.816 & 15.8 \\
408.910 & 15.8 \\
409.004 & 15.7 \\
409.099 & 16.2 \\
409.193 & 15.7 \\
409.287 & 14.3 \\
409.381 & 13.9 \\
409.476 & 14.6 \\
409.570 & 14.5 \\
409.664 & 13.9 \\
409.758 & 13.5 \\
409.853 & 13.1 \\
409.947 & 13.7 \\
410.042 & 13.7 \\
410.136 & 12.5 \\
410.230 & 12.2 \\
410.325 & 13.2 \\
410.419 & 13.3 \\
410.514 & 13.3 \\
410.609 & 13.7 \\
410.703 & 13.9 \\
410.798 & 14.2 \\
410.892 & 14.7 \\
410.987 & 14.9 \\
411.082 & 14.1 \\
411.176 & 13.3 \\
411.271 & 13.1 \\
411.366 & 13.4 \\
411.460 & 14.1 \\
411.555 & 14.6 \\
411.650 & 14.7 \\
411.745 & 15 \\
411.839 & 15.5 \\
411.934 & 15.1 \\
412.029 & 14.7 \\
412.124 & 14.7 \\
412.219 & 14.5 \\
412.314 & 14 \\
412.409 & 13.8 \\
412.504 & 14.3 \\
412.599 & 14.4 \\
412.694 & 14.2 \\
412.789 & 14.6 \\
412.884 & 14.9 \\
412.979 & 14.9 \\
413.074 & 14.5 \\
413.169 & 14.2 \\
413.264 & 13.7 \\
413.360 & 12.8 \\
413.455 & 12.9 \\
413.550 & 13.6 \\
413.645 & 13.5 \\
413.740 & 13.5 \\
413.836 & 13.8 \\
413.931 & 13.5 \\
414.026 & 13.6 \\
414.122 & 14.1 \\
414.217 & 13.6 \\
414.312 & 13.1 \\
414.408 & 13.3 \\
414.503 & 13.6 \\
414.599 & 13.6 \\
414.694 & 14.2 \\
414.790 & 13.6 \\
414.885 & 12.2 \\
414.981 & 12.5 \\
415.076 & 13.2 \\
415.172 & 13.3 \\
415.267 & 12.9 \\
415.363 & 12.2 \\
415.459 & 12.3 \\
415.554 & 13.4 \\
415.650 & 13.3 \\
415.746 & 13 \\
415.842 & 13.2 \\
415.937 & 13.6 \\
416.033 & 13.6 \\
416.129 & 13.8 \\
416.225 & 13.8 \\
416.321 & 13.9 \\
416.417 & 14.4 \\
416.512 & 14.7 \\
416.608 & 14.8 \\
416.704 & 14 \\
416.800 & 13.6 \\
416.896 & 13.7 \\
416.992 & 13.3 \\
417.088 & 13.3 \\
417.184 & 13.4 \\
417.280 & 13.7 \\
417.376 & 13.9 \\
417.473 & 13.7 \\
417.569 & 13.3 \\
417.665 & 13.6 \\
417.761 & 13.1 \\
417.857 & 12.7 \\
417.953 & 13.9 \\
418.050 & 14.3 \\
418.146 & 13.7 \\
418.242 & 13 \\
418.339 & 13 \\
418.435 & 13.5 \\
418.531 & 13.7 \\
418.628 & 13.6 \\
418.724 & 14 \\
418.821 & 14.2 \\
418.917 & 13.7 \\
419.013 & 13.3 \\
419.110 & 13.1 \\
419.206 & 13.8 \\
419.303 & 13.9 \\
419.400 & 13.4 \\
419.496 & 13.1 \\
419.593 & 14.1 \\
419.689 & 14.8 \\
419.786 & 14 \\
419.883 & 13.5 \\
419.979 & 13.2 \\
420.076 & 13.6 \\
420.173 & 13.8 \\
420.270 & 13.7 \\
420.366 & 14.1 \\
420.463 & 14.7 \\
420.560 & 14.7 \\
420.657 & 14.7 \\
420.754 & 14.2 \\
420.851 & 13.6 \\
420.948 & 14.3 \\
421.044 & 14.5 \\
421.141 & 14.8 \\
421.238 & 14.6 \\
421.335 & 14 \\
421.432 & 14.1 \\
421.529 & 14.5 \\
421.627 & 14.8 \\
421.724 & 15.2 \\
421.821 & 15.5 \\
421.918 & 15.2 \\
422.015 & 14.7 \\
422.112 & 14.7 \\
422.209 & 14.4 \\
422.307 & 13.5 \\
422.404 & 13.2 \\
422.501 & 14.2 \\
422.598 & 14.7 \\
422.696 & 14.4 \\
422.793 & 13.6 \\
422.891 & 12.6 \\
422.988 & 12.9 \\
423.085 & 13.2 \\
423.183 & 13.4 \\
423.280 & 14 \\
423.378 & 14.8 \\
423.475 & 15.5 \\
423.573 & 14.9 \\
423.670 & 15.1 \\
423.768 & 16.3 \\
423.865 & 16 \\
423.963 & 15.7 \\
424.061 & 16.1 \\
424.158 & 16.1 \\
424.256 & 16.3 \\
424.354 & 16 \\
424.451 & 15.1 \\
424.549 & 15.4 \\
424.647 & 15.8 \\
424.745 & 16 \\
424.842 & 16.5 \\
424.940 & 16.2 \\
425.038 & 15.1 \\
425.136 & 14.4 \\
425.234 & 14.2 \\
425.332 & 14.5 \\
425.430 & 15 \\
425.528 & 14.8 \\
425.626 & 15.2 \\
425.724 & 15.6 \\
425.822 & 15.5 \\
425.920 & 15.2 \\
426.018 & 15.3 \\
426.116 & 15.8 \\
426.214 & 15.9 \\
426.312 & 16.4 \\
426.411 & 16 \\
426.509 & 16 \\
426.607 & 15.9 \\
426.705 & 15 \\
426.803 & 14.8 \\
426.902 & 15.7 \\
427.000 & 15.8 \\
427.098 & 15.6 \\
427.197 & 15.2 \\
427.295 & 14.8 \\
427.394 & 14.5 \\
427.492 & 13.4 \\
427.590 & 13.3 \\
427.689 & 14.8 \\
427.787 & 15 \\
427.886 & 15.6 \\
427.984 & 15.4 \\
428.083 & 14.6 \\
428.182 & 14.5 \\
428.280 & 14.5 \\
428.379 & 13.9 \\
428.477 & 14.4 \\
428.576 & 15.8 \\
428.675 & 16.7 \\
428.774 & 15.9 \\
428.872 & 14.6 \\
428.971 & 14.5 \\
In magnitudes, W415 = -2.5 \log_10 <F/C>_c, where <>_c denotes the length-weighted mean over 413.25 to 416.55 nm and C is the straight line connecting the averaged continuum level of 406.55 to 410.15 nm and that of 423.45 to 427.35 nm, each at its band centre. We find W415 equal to 0.10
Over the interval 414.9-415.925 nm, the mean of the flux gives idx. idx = 12.9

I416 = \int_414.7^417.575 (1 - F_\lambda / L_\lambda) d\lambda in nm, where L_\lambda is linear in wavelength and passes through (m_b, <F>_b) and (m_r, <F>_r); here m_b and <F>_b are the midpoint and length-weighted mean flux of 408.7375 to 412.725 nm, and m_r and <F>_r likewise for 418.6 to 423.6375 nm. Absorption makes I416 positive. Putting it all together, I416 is 0.142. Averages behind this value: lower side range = 14.2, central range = 13.5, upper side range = 14.1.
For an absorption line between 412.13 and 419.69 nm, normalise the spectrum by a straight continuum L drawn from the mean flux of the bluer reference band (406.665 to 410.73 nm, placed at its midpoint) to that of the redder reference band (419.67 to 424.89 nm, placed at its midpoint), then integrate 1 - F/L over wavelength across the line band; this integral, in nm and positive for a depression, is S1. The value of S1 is 0.35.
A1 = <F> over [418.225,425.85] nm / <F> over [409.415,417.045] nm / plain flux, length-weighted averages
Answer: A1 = 1.05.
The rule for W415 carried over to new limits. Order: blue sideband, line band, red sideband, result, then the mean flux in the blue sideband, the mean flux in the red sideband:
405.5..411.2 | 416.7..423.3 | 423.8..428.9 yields 0.068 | 13.8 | 15.3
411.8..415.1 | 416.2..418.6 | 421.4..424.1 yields 0.038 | 13.9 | 14.5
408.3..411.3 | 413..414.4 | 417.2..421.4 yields 0.038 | 14.3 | 13.8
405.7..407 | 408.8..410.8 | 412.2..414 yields -0.038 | 13.2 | 14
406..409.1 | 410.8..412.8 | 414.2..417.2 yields -0.054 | 13.9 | 13.5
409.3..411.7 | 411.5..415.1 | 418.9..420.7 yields -0.013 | 13.8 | 13.9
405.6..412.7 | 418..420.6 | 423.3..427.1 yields 0.089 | 13.9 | 15.5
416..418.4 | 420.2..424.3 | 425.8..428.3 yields -0.008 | 13.7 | 15.2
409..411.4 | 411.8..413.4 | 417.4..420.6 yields -0.042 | 13.9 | 13.7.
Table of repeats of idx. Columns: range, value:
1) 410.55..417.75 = 13.8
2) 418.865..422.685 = 14.2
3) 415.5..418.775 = 13.6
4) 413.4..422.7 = 13.8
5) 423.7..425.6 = 15.5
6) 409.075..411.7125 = 13.9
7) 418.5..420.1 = 13.7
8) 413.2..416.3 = 13.3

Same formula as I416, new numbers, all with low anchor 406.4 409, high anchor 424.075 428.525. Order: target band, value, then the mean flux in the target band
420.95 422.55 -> 0.05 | 14.5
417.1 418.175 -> 0.08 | 13.6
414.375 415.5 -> 0.11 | 13.1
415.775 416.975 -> 0.06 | 13.9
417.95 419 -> 0.07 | 13.7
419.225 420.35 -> 0.08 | 13.7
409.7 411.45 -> 0.08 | 13.6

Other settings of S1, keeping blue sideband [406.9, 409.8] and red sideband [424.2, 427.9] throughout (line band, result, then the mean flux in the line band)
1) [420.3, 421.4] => 0.05 nm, 14.4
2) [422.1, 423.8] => 0.11 nm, 14.2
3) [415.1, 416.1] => 0.11 nm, 13.1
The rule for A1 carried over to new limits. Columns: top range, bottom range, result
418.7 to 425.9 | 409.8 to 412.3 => 1.04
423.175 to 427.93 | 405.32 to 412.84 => 1.10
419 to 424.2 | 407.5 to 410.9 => 1.02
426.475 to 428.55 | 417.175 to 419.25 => 1.10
